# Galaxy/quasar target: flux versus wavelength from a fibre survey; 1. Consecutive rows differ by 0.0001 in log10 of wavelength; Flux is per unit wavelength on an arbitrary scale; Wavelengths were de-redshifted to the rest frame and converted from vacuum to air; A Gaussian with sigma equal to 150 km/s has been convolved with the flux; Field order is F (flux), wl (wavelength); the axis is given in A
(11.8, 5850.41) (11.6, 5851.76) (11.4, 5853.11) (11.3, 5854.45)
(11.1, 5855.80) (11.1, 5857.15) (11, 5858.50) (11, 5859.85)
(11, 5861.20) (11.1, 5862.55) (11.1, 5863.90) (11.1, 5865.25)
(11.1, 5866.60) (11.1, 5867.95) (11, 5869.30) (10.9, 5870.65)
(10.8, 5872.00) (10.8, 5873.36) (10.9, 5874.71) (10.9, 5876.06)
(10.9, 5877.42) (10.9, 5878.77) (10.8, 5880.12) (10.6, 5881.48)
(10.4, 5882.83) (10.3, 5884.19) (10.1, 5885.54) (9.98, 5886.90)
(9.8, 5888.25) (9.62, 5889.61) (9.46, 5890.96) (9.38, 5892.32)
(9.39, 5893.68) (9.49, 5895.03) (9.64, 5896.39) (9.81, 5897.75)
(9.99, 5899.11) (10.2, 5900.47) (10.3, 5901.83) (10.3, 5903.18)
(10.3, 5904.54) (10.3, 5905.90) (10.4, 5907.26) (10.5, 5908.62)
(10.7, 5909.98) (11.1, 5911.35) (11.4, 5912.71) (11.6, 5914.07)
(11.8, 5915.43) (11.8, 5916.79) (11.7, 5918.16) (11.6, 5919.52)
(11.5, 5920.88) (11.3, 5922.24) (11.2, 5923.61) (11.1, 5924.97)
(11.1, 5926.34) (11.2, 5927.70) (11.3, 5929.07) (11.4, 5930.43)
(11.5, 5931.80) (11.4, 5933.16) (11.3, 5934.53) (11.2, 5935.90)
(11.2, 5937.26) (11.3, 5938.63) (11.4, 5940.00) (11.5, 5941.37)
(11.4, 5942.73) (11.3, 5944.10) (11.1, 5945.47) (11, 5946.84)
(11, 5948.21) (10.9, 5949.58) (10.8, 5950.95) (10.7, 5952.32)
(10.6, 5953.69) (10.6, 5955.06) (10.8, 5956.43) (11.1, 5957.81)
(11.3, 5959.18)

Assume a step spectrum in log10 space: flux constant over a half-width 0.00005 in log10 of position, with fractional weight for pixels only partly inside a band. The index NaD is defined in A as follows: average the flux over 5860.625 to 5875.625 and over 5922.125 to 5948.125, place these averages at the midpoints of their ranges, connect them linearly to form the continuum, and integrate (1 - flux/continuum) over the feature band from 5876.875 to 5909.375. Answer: 2.9 A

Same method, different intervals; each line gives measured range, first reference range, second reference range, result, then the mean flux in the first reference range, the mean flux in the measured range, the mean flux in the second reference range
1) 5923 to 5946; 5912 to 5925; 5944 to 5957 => -0.2 A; 11.5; 11.3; 10.9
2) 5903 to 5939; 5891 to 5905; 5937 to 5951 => -2.3 A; 9.85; 11.2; 11.2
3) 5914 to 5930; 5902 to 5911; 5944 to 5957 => -1.3 A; 10.4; 11.4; 10.9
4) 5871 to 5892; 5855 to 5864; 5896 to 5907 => 0.3 A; 11.1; 10.4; 10.1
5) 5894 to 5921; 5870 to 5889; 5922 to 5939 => 0.7 A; 10.6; 10.7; 11.3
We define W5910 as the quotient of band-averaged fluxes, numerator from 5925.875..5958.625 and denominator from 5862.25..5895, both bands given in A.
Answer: 1.1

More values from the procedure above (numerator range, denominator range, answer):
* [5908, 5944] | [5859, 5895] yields 1.07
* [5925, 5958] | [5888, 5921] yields 1.06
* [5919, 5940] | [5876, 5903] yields 1.12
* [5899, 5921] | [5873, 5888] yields 1.03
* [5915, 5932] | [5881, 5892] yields 1.14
